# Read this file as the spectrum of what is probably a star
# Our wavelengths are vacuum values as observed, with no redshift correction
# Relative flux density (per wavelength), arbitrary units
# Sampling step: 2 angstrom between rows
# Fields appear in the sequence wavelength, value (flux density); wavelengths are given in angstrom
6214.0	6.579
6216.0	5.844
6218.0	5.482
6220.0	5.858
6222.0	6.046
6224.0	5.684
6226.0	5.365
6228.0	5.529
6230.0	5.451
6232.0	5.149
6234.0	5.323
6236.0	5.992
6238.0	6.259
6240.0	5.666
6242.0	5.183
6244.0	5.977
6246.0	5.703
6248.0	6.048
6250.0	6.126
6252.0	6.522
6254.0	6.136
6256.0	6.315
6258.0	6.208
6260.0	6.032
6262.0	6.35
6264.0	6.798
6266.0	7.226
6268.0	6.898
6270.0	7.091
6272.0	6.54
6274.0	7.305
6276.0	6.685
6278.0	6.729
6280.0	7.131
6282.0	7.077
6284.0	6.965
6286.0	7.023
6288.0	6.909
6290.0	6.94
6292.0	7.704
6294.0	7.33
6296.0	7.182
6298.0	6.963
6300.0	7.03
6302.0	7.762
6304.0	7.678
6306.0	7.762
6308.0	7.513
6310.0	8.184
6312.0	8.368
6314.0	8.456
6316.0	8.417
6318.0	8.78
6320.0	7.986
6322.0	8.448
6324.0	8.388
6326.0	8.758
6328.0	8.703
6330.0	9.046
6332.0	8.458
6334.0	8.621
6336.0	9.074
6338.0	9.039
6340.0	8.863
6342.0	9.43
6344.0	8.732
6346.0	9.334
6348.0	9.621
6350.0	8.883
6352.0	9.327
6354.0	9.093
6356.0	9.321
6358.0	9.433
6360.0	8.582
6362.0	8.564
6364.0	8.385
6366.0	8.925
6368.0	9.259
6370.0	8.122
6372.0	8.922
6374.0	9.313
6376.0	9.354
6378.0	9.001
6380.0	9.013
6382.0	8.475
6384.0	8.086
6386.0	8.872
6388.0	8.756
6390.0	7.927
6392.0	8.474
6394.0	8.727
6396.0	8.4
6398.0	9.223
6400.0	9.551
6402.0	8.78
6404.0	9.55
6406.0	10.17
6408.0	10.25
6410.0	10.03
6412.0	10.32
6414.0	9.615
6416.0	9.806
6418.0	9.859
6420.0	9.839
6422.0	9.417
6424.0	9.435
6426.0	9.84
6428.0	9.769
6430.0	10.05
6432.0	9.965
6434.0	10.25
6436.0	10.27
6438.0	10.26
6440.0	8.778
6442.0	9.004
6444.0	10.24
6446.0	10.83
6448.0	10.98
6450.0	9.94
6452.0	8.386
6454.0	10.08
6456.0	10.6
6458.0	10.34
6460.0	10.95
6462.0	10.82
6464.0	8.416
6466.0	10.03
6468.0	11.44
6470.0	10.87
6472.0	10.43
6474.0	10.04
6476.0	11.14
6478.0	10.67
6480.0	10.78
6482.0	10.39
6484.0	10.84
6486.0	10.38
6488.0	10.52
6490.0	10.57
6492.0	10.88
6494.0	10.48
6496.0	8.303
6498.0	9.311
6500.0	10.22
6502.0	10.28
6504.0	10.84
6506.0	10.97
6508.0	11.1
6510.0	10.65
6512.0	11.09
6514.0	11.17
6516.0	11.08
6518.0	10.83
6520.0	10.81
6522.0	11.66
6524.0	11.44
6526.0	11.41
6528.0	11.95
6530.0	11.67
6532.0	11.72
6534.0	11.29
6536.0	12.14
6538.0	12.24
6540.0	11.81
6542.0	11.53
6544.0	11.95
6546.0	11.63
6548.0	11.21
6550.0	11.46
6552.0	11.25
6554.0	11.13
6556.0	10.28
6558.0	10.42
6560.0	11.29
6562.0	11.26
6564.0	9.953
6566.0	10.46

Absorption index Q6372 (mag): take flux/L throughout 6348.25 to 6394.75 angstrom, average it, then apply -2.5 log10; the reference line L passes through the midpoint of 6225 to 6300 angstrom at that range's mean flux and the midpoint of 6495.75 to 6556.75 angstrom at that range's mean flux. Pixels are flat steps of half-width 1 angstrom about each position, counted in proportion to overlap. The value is -0.06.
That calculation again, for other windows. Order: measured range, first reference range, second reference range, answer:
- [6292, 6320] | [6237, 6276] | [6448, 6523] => -0.081 mag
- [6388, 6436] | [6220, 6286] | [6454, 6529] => -0.041 mag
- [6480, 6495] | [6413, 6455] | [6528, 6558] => 0.006 mag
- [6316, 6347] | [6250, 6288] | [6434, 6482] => -0.116 mag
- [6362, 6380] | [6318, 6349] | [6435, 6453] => 0.034 mag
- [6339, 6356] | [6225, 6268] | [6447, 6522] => -0.163 mag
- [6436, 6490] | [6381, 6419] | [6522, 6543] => 0.012 mag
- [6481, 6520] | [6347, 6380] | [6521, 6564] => 0.034 mag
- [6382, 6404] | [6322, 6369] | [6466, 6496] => 0.096 mag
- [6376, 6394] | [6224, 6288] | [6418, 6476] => 0.025 mag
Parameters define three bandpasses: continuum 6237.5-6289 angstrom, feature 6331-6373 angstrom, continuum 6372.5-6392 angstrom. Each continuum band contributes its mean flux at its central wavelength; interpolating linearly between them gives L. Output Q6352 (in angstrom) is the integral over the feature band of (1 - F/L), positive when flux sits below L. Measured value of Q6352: -4.04 angstrom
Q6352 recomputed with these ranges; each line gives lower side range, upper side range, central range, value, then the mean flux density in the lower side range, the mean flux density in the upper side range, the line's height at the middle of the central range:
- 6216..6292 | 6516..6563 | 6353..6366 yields -1.16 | 6.28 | 11.4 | 8.17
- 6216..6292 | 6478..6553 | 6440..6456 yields -0.16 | 6.28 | 11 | 9.79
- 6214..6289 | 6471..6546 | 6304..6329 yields -2.89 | 6.24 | 10.9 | 7.43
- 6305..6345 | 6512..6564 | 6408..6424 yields -0.16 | 8.55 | 11.4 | 9.75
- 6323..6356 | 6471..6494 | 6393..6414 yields 0.43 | 8.97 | 10.6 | 9.7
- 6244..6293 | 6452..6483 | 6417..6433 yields -0.28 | 6.67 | 10.4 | 9.6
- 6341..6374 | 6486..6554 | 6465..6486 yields -0.30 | 9.01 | 11.1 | 10.5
